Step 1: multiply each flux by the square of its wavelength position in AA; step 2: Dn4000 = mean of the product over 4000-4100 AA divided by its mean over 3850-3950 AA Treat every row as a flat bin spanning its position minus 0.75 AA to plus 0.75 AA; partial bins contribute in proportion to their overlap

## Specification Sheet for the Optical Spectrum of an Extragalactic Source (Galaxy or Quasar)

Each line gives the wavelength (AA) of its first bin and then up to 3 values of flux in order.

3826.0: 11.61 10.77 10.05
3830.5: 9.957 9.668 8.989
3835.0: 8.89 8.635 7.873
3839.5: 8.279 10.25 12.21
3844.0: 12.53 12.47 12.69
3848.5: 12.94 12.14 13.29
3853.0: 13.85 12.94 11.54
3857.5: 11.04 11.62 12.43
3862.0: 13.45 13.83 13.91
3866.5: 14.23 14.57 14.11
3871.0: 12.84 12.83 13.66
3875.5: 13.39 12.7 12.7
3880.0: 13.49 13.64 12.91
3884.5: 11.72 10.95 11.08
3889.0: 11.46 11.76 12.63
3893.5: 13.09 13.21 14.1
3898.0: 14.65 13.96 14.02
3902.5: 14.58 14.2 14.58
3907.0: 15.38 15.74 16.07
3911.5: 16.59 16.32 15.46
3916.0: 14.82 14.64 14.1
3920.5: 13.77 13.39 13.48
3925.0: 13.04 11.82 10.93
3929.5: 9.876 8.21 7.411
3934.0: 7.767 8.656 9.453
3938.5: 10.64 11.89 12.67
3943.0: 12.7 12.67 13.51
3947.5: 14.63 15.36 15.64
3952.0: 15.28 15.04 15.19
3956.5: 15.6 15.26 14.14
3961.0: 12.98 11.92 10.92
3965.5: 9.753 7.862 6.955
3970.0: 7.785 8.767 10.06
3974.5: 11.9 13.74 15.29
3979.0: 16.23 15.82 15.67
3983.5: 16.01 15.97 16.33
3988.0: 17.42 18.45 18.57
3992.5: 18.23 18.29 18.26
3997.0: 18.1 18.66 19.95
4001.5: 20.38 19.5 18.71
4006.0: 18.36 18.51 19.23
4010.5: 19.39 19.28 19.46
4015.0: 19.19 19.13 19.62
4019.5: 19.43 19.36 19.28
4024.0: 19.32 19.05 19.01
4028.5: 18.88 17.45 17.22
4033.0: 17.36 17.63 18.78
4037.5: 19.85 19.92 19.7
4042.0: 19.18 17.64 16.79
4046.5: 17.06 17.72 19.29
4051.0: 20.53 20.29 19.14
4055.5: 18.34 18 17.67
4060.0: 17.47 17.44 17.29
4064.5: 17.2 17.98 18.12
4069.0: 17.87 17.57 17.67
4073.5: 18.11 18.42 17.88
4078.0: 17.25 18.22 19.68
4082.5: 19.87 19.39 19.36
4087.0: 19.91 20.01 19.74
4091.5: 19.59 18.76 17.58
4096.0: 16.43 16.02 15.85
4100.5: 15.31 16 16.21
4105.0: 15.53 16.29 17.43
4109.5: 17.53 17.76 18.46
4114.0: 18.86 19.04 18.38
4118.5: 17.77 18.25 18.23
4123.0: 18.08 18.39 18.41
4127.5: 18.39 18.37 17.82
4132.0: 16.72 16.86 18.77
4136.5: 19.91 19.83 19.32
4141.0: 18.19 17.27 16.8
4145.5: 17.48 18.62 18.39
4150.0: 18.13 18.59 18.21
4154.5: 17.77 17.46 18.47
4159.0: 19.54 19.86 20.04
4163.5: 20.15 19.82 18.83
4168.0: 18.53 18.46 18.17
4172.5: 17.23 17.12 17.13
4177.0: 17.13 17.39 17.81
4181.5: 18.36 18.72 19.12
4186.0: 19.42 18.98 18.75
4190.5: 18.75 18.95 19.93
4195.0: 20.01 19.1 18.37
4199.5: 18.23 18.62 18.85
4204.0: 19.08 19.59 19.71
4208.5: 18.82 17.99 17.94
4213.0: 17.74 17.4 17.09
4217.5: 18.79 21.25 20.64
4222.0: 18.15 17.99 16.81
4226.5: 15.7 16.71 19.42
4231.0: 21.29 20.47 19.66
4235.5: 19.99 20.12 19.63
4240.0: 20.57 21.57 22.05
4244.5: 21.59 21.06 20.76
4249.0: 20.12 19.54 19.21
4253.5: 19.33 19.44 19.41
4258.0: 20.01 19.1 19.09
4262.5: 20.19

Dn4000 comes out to 1.54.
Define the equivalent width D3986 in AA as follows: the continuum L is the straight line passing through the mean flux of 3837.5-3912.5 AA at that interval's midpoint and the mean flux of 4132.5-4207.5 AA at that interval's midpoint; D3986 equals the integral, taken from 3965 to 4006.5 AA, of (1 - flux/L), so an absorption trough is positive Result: -0.7 AA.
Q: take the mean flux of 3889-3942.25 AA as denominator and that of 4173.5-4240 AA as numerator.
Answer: 1.4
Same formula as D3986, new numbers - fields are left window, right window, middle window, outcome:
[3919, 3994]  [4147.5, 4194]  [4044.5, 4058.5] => -2.8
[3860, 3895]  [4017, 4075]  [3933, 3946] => 3.5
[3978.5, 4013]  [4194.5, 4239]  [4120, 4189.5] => 0.9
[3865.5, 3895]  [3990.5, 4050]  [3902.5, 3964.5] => 7.4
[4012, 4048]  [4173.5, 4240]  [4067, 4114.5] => 2.1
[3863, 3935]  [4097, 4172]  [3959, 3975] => 4.8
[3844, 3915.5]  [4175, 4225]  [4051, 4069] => -2.0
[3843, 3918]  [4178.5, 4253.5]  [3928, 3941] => 4.5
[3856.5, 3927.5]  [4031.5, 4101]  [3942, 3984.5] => 6.5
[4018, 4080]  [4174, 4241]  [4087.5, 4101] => 0.5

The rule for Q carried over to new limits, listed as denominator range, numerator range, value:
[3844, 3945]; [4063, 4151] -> 1.40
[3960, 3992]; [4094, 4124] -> 1.30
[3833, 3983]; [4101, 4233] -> 1.45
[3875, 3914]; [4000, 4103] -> 1.35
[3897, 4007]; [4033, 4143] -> 1.29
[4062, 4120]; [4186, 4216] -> 1.05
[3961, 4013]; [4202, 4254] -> 1.24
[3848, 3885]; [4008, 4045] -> 1.45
